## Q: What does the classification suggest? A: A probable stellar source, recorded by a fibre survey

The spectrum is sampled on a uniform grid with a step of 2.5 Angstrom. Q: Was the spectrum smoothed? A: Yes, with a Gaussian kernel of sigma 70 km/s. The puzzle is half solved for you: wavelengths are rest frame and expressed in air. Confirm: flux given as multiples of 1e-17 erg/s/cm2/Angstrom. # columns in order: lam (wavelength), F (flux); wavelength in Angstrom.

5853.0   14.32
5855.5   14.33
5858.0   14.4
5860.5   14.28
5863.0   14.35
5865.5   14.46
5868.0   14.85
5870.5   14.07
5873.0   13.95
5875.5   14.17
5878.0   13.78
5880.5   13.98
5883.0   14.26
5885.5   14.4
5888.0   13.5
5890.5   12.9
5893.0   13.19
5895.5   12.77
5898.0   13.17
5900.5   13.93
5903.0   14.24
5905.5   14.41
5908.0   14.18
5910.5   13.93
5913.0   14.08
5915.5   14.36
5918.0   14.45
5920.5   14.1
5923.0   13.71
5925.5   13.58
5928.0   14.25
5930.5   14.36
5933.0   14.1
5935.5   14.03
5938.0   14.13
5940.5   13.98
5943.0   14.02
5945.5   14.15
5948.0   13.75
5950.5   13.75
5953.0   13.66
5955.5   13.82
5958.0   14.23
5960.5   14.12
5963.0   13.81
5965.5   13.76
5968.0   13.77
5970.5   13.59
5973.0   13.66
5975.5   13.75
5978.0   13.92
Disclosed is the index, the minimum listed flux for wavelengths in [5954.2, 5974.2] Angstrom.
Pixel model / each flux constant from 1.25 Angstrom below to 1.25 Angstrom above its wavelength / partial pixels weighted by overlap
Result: 13.59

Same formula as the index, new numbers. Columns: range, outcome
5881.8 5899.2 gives 12.77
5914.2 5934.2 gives 13.58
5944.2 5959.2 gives 13.66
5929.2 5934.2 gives 14.1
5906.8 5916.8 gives 13.93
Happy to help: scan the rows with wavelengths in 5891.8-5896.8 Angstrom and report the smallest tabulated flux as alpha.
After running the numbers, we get 12.77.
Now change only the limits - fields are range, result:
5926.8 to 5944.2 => 13.98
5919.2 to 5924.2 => 13.71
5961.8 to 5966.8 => 13.76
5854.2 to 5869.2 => 14.28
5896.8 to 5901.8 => 13.17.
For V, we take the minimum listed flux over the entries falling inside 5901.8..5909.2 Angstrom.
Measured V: 14.18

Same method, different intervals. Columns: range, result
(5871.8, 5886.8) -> 13.78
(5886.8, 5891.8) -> 12.9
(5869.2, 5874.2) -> 13.95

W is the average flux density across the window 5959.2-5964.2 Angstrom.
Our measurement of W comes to 14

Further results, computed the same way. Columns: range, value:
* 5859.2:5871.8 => 14.4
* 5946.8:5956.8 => 13.7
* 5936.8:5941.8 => 14.1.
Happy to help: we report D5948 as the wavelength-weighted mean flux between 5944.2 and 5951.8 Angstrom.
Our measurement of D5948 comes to 13.9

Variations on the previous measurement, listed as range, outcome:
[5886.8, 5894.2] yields 13.2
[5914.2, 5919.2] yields 14.4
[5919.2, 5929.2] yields 13.9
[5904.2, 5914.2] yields 14.2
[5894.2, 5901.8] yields 13.3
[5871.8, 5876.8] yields 14.1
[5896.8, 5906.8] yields 13.9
